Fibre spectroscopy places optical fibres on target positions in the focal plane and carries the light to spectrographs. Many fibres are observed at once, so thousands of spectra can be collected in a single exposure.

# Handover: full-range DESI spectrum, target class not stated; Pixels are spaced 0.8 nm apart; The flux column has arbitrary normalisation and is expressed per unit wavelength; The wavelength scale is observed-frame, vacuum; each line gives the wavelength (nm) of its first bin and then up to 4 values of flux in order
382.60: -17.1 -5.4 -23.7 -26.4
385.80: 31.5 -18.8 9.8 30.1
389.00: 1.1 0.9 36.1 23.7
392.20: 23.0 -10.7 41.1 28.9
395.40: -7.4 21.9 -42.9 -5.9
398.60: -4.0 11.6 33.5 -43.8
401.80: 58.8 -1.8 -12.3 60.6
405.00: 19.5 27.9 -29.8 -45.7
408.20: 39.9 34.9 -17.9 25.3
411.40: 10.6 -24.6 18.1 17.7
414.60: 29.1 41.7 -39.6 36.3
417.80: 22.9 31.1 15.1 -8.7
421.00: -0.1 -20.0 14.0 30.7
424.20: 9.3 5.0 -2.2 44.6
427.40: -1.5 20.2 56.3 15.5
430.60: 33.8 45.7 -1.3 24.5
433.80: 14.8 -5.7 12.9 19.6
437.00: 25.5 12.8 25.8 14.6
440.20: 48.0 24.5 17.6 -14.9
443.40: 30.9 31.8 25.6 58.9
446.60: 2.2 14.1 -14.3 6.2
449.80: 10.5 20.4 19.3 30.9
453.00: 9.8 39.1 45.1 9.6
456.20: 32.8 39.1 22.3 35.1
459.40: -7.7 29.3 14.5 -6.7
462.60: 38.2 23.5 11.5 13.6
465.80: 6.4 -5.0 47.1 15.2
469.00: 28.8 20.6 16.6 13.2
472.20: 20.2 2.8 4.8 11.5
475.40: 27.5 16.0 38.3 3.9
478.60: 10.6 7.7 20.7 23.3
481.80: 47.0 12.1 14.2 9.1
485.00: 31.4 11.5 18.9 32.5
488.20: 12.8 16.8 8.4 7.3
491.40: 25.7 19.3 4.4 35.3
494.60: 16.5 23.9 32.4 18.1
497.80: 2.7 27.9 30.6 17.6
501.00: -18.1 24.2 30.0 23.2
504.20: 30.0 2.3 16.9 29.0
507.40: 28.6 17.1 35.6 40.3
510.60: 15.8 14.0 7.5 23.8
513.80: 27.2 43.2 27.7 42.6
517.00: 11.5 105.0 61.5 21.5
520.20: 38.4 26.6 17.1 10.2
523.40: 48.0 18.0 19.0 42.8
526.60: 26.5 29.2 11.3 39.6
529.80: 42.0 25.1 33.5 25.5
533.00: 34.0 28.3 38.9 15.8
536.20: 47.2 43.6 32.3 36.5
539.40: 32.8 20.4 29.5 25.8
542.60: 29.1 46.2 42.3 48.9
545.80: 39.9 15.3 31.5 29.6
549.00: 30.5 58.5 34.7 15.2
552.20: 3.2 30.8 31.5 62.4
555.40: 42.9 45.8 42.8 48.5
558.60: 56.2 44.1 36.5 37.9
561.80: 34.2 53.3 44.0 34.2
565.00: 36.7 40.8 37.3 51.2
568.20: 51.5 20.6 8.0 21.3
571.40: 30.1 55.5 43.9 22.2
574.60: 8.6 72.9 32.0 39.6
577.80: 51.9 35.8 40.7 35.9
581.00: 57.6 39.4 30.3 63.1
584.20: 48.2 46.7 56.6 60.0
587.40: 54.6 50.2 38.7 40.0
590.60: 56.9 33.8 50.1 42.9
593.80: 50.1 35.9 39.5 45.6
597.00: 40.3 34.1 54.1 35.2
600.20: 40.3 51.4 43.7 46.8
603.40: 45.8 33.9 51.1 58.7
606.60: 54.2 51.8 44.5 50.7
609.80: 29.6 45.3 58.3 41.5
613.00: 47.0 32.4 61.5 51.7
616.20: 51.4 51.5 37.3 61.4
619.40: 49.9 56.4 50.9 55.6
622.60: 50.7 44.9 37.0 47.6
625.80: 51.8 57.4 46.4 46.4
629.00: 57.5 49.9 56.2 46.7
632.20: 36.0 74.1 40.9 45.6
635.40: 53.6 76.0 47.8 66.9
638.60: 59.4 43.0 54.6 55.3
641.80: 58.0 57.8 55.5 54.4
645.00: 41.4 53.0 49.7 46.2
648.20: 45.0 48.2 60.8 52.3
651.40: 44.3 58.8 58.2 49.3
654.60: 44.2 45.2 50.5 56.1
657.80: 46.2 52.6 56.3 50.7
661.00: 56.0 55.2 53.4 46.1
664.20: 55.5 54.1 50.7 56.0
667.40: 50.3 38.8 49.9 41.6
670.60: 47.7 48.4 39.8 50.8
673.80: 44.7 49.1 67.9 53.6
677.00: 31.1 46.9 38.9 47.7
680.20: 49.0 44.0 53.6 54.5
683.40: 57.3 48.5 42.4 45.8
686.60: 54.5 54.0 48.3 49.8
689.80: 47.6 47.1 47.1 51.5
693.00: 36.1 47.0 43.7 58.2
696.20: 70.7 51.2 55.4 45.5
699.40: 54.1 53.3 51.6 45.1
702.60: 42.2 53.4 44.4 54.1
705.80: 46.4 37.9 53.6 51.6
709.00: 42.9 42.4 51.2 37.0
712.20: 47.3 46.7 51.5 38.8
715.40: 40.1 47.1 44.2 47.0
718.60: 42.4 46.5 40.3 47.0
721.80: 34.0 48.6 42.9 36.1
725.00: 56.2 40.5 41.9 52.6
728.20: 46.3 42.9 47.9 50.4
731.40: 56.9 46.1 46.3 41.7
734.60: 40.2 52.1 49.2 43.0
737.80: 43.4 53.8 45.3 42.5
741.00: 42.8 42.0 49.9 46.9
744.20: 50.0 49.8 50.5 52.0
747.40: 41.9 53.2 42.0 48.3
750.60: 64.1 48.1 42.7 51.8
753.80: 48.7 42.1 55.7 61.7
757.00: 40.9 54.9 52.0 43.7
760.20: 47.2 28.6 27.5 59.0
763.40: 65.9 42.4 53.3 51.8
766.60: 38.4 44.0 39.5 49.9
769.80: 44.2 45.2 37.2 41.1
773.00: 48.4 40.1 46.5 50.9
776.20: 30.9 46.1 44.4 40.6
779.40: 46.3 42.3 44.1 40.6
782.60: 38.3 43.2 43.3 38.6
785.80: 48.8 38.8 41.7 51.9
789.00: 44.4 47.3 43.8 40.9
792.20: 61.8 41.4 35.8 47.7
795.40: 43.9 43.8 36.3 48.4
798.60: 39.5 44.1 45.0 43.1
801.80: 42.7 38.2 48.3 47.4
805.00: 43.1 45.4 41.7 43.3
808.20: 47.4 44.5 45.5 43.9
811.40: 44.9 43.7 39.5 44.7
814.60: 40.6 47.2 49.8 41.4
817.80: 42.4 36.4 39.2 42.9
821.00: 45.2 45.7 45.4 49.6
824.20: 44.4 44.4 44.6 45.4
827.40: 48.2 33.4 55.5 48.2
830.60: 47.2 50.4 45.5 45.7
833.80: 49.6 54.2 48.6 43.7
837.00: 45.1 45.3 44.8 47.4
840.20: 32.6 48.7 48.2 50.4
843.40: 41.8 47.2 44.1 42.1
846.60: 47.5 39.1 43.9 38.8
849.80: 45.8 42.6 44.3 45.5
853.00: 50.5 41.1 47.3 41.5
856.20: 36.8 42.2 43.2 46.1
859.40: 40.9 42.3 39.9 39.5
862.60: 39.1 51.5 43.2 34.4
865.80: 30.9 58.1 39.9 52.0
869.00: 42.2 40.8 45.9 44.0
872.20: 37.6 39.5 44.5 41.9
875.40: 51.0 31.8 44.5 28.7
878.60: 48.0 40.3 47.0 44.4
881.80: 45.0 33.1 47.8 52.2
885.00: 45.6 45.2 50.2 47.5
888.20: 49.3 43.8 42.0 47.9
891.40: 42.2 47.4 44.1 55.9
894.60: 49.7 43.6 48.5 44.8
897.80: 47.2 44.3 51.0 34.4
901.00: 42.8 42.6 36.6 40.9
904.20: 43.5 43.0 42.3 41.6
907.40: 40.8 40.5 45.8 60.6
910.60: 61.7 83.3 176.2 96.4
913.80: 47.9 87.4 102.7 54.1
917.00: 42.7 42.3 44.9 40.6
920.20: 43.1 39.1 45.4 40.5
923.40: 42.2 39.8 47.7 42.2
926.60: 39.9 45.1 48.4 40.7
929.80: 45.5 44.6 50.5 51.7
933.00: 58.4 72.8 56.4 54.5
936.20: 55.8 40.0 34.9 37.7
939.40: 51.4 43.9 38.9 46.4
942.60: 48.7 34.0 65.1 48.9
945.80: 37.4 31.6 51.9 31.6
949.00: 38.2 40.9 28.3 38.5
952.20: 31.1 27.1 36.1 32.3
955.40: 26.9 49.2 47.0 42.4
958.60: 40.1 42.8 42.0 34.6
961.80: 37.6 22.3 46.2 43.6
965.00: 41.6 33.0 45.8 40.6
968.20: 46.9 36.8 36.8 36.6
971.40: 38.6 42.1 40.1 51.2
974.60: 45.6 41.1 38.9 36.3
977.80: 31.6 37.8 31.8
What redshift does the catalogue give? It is 0.39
